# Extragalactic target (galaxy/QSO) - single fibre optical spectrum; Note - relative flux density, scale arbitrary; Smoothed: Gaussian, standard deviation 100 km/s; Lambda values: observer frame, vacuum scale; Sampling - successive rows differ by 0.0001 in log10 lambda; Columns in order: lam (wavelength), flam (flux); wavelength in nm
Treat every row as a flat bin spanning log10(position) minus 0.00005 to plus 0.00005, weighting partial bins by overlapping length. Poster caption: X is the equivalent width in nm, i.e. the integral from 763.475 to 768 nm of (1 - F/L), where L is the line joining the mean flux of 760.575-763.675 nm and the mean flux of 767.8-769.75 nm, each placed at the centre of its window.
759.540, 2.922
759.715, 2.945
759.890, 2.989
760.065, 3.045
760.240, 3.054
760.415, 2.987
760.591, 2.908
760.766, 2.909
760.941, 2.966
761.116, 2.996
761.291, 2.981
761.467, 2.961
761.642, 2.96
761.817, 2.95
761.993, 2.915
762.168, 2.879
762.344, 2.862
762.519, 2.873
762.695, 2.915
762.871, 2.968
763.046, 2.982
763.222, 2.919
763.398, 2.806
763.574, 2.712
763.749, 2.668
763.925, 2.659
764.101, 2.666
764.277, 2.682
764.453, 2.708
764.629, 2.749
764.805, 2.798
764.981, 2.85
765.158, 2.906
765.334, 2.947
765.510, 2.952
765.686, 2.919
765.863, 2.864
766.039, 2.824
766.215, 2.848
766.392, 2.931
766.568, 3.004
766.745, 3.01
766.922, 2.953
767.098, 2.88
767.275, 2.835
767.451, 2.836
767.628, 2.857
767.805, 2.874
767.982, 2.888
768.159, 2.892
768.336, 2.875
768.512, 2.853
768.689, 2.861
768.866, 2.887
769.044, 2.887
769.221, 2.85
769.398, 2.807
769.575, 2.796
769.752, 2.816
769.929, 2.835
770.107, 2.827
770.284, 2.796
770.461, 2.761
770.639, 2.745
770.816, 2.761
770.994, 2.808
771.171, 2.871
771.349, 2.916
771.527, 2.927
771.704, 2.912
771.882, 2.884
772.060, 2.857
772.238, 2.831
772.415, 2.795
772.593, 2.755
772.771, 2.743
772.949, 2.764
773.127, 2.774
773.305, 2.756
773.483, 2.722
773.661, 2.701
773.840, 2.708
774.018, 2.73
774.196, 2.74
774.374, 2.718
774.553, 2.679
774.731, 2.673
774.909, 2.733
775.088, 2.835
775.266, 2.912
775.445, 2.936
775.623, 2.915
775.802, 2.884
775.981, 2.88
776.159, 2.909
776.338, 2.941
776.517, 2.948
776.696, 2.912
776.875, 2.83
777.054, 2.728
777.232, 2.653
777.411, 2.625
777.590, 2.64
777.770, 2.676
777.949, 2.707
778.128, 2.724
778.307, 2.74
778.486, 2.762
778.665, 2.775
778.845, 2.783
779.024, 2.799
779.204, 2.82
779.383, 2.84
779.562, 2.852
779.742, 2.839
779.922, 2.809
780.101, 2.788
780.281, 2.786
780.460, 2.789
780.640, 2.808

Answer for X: 0.07 nm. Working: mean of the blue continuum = 2.91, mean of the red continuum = 2.86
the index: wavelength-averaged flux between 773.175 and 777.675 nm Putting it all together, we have 2.79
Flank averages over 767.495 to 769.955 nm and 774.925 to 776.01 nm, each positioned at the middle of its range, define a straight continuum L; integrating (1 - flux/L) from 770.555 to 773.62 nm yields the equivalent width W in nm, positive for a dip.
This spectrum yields 0.061 nm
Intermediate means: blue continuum 2.86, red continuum 2.88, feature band 2.81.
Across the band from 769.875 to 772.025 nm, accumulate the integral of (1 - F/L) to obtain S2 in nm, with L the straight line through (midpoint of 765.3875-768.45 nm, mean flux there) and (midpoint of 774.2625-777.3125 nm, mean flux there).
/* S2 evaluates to 0.02 nm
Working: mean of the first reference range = 2.9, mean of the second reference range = 2.83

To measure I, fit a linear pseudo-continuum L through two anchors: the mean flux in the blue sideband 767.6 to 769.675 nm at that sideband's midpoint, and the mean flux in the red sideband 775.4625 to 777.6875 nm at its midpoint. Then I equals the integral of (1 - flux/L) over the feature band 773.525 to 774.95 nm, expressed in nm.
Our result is 0.06 nm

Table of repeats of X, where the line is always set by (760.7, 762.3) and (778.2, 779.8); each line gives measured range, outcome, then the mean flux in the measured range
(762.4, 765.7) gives 0.11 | 2.82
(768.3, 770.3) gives 0.03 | 2.84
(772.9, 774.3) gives 0.05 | 2.74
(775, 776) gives -0.02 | 2.89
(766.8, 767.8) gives 0.01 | 2.88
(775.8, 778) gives 0.02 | 2.79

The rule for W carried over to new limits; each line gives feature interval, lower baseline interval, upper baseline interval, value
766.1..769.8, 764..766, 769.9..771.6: -0.07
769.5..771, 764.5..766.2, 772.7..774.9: -0.01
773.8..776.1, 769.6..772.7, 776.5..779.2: -0.01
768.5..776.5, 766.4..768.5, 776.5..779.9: 0.06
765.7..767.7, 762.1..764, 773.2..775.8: -0.05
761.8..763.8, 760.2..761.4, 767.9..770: 0.05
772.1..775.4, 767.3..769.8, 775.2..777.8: 0.09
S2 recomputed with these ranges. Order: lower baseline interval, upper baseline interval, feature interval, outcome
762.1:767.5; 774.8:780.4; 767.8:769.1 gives -0.02 nm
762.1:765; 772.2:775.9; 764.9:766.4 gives -0.05 nm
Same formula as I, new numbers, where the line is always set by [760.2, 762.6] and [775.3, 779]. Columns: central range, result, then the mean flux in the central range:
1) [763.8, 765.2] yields 0.08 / 2.74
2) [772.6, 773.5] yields 0.03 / 2.75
